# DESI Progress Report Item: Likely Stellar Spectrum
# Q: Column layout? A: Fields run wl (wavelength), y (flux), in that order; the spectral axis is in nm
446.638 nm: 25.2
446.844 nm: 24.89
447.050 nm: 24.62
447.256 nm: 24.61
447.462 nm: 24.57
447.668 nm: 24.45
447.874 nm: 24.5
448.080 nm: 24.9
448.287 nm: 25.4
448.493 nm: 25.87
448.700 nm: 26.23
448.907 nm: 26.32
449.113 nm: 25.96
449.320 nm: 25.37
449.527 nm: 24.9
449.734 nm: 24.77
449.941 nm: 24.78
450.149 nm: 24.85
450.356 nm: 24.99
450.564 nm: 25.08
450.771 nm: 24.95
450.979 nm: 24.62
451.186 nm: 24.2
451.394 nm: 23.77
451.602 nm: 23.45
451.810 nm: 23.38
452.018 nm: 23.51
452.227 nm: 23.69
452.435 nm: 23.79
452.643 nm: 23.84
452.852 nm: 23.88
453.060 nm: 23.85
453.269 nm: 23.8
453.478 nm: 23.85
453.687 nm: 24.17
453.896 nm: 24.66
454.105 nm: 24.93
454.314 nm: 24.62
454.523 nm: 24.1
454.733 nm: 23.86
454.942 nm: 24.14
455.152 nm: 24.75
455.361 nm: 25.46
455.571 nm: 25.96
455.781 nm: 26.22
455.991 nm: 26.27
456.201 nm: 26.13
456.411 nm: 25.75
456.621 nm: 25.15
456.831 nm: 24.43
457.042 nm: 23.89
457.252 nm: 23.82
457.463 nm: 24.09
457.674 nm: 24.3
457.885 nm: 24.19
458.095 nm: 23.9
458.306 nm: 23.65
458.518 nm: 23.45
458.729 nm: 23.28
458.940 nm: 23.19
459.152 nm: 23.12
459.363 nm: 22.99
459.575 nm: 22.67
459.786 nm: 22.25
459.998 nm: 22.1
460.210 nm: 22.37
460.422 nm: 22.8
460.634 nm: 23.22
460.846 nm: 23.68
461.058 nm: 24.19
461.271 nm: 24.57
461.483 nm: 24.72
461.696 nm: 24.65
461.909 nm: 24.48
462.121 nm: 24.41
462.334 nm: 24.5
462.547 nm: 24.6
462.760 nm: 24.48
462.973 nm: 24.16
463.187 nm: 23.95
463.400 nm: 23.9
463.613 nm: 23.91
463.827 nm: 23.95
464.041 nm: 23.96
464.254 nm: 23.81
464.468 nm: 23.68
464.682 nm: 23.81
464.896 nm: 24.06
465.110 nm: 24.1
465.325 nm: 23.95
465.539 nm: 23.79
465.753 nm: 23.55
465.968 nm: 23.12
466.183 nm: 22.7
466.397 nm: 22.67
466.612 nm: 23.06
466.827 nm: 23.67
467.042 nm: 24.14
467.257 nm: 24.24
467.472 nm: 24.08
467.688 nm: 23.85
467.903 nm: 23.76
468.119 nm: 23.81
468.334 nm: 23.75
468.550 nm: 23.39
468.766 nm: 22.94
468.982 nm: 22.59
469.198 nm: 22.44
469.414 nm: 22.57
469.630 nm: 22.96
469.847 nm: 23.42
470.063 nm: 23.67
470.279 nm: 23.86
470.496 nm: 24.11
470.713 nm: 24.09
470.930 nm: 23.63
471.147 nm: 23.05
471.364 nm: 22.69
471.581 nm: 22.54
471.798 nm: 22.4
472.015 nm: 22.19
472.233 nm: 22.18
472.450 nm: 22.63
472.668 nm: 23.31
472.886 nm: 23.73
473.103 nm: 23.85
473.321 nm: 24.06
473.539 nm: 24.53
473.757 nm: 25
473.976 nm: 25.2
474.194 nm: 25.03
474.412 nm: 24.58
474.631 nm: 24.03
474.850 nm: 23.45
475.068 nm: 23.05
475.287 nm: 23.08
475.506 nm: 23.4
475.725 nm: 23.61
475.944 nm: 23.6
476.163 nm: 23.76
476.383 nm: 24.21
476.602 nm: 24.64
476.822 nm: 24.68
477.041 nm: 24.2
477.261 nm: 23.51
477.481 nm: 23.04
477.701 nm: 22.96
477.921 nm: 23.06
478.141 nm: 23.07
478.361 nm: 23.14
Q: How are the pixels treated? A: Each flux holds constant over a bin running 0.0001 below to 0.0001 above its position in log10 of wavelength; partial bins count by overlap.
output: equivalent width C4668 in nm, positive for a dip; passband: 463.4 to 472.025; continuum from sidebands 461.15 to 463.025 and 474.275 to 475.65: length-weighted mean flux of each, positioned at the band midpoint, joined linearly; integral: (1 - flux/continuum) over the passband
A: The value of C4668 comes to 0.24 nm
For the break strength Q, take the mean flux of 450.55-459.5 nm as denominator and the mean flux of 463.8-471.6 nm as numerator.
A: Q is 0.97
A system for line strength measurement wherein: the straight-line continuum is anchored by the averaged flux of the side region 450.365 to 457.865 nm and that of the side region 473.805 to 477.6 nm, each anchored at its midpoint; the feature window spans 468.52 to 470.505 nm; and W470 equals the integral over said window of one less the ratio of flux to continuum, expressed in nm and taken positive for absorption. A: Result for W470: 0.08 nm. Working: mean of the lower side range 24.5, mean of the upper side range 24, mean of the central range 23.1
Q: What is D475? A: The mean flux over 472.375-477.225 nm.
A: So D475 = 24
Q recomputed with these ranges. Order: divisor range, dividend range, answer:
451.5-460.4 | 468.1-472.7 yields 0.96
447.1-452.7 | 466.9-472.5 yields 0.94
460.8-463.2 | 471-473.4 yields 0.94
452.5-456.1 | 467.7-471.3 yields 0.95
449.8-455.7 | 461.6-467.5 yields 0.98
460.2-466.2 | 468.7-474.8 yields 0.98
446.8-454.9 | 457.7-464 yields 0.97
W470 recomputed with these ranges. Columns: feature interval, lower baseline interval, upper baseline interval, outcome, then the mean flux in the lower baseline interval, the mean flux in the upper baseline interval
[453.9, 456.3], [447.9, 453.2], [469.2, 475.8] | -0.07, 24.6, 23.5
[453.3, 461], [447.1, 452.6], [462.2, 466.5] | 0.06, 24.7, 23.8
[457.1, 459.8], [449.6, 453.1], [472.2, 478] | 0.07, 24.2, 23.8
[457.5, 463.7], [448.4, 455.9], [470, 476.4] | 0.13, 24.6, 23.6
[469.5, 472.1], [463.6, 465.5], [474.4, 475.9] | 0.05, 23.9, 23.5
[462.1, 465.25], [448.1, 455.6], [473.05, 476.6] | 0.03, 24.6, 24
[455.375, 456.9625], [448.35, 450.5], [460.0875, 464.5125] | -0.06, 25.4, 24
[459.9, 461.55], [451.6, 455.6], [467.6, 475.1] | 0.03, 24.2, 23.5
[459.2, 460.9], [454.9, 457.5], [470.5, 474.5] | 0.14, 25.1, 23.6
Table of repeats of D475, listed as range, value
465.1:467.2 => 23.5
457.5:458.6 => 23.9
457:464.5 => 23.7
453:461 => 24.1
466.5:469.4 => 23.5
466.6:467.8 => 23.9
